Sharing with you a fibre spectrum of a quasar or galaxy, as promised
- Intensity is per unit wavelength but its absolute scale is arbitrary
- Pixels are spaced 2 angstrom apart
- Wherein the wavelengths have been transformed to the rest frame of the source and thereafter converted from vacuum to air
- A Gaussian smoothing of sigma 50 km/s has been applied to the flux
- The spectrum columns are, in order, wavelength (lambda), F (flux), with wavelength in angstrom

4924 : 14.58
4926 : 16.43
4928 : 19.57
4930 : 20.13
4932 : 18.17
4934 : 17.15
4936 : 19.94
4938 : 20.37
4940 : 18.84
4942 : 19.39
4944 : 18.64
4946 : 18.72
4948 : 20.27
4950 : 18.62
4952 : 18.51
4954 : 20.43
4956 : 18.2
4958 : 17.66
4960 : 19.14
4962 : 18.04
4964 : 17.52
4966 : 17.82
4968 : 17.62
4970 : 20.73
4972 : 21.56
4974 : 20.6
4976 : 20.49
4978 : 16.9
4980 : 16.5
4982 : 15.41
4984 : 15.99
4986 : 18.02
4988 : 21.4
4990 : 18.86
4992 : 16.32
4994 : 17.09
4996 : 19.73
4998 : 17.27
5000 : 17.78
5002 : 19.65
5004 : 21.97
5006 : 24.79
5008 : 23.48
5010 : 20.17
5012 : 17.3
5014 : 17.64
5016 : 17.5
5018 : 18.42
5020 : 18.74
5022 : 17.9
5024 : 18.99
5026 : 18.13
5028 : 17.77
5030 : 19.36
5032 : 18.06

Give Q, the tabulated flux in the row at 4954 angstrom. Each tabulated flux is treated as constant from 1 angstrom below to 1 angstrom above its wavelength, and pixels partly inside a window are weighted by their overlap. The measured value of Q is 20.43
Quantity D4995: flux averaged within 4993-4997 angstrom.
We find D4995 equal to 18.4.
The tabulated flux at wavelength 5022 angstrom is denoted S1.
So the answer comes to 17.9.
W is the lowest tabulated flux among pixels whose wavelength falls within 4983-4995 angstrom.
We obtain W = 15.99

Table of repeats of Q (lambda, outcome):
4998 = 17.27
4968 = 17.62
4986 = 18.02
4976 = 20.49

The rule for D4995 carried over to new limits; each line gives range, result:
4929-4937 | 18.8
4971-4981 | 19.2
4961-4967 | 17.8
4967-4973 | 20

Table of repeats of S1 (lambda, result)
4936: 19.94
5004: 21.97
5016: 17.5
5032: 18.06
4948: 20.27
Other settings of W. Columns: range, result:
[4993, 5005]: 17.09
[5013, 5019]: 17.5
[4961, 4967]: 17.52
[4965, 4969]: 17.62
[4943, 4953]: 18.51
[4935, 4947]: 18.64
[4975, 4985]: 15.41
